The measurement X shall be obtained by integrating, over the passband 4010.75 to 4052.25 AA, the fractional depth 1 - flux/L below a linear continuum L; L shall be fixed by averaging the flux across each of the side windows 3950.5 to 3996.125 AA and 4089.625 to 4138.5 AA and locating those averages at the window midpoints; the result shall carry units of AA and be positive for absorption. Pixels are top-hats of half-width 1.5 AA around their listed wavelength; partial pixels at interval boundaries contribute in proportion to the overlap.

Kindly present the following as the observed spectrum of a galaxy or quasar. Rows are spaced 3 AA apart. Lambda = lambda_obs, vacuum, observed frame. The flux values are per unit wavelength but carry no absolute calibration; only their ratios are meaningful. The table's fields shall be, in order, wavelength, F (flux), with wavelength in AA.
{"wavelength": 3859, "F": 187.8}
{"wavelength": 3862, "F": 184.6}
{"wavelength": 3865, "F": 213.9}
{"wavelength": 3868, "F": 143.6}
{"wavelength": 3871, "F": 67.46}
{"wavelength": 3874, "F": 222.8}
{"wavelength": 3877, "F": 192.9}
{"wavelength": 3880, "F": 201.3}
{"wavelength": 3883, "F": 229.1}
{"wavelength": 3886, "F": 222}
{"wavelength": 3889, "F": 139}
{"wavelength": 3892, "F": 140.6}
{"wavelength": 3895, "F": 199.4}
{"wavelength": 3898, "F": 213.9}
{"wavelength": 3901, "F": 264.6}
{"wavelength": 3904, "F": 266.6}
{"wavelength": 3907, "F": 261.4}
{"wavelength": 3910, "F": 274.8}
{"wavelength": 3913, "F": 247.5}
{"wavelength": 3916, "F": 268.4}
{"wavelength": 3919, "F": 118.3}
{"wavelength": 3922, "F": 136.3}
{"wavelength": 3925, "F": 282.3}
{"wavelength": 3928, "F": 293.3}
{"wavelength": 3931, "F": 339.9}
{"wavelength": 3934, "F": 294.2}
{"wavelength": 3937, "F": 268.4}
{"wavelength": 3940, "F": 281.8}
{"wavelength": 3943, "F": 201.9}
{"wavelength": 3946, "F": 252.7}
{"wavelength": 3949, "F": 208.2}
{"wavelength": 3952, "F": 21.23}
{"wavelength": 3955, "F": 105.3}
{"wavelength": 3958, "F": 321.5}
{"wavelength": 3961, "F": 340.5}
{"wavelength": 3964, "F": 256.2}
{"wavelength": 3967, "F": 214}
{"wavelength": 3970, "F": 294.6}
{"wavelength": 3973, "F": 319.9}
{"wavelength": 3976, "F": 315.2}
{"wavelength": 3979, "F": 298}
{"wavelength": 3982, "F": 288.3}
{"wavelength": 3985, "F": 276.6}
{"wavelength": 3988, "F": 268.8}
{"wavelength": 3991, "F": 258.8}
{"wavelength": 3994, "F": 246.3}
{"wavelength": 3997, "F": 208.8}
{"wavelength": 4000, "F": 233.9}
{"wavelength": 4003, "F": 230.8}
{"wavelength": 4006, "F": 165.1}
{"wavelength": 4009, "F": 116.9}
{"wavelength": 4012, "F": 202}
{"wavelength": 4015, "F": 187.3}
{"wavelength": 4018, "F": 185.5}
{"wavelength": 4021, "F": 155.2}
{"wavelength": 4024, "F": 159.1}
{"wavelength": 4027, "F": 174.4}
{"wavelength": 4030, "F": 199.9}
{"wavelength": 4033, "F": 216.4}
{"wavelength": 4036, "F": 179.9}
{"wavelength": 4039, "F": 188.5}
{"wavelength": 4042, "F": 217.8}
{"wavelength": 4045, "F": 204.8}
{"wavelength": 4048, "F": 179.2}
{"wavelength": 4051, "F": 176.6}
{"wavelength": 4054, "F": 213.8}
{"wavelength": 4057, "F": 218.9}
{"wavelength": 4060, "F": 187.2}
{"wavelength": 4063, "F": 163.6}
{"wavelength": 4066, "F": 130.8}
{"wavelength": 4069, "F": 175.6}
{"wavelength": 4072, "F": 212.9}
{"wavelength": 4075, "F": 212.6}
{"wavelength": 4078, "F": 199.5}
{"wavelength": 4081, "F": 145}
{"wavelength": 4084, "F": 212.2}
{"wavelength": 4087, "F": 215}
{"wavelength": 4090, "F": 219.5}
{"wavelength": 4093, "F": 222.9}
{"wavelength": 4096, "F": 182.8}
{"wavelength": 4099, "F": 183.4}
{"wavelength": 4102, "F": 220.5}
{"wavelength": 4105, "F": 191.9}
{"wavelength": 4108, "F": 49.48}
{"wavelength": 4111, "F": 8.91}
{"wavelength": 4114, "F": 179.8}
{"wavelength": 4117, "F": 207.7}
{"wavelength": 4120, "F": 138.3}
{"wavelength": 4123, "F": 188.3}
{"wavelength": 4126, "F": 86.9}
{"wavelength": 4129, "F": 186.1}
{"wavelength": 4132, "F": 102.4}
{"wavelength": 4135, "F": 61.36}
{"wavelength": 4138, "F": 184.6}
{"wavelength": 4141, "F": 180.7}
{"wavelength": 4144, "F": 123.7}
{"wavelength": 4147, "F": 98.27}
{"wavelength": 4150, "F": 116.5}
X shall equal 4.67 AA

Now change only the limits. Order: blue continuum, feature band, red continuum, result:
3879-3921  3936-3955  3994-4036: 0.9 AA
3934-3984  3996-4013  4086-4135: 2.4 AA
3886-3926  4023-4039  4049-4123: 0.2 AA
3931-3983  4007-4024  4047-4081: 3.8 AA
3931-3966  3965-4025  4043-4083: -4.0 AA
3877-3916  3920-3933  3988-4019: -2.4 AA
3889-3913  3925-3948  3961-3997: -2.4 AA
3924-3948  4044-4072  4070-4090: 3.6 AA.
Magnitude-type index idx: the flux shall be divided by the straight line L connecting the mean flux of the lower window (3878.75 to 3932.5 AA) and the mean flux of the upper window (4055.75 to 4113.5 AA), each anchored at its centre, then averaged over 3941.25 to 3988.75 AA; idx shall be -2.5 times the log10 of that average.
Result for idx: -0.18 mag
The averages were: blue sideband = 228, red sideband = 176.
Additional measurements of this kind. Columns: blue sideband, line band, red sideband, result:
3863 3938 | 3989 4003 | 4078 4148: -0.23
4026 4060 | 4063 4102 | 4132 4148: -0.15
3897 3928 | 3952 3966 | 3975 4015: 0.03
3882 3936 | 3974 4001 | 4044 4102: -0.24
